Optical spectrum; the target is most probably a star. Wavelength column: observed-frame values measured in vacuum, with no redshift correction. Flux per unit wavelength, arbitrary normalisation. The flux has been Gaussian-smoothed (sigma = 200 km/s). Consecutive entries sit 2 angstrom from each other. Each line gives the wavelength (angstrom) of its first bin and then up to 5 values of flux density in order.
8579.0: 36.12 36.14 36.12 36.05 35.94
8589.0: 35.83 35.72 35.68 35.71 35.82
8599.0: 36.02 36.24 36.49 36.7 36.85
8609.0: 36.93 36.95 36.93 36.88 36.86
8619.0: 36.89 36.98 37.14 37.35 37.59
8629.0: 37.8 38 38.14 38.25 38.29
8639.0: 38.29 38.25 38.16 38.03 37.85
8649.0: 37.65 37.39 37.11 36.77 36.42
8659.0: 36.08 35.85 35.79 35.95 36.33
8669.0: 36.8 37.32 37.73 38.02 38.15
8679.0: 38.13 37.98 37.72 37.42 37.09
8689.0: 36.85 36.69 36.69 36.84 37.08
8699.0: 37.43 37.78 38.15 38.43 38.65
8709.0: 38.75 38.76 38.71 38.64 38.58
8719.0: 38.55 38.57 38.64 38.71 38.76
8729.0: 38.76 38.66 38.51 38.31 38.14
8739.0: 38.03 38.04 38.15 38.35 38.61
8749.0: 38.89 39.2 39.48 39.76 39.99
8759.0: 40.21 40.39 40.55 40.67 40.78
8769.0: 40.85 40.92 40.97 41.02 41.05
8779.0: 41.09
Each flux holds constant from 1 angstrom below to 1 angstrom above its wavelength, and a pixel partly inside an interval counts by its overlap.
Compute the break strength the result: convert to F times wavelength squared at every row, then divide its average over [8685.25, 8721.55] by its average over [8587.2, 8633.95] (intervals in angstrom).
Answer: 1.1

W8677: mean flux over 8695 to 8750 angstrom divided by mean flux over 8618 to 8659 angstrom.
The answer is 1.02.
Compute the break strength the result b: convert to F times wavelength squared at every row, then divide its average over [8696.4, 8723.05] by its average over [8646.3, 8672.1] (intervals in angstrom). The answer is 1.1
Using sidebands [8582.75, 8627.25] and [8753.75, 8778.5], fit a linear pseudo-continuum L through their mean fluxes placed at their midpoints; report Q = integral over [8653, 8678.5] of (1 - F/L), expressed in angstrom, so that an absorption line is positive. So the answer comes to 0.8 angstrom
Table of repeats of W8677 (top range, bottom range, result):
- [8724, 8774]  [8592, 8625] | 1.08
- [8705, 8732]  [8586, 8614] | 1.07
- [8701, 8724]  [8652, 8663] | 1.06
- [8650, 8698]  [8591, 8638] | 1.00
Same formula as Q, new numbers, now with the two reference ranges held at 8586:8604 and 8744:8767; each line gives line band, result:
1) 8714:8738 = 0.3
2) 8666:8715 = 0.7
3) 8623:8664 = -0.4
